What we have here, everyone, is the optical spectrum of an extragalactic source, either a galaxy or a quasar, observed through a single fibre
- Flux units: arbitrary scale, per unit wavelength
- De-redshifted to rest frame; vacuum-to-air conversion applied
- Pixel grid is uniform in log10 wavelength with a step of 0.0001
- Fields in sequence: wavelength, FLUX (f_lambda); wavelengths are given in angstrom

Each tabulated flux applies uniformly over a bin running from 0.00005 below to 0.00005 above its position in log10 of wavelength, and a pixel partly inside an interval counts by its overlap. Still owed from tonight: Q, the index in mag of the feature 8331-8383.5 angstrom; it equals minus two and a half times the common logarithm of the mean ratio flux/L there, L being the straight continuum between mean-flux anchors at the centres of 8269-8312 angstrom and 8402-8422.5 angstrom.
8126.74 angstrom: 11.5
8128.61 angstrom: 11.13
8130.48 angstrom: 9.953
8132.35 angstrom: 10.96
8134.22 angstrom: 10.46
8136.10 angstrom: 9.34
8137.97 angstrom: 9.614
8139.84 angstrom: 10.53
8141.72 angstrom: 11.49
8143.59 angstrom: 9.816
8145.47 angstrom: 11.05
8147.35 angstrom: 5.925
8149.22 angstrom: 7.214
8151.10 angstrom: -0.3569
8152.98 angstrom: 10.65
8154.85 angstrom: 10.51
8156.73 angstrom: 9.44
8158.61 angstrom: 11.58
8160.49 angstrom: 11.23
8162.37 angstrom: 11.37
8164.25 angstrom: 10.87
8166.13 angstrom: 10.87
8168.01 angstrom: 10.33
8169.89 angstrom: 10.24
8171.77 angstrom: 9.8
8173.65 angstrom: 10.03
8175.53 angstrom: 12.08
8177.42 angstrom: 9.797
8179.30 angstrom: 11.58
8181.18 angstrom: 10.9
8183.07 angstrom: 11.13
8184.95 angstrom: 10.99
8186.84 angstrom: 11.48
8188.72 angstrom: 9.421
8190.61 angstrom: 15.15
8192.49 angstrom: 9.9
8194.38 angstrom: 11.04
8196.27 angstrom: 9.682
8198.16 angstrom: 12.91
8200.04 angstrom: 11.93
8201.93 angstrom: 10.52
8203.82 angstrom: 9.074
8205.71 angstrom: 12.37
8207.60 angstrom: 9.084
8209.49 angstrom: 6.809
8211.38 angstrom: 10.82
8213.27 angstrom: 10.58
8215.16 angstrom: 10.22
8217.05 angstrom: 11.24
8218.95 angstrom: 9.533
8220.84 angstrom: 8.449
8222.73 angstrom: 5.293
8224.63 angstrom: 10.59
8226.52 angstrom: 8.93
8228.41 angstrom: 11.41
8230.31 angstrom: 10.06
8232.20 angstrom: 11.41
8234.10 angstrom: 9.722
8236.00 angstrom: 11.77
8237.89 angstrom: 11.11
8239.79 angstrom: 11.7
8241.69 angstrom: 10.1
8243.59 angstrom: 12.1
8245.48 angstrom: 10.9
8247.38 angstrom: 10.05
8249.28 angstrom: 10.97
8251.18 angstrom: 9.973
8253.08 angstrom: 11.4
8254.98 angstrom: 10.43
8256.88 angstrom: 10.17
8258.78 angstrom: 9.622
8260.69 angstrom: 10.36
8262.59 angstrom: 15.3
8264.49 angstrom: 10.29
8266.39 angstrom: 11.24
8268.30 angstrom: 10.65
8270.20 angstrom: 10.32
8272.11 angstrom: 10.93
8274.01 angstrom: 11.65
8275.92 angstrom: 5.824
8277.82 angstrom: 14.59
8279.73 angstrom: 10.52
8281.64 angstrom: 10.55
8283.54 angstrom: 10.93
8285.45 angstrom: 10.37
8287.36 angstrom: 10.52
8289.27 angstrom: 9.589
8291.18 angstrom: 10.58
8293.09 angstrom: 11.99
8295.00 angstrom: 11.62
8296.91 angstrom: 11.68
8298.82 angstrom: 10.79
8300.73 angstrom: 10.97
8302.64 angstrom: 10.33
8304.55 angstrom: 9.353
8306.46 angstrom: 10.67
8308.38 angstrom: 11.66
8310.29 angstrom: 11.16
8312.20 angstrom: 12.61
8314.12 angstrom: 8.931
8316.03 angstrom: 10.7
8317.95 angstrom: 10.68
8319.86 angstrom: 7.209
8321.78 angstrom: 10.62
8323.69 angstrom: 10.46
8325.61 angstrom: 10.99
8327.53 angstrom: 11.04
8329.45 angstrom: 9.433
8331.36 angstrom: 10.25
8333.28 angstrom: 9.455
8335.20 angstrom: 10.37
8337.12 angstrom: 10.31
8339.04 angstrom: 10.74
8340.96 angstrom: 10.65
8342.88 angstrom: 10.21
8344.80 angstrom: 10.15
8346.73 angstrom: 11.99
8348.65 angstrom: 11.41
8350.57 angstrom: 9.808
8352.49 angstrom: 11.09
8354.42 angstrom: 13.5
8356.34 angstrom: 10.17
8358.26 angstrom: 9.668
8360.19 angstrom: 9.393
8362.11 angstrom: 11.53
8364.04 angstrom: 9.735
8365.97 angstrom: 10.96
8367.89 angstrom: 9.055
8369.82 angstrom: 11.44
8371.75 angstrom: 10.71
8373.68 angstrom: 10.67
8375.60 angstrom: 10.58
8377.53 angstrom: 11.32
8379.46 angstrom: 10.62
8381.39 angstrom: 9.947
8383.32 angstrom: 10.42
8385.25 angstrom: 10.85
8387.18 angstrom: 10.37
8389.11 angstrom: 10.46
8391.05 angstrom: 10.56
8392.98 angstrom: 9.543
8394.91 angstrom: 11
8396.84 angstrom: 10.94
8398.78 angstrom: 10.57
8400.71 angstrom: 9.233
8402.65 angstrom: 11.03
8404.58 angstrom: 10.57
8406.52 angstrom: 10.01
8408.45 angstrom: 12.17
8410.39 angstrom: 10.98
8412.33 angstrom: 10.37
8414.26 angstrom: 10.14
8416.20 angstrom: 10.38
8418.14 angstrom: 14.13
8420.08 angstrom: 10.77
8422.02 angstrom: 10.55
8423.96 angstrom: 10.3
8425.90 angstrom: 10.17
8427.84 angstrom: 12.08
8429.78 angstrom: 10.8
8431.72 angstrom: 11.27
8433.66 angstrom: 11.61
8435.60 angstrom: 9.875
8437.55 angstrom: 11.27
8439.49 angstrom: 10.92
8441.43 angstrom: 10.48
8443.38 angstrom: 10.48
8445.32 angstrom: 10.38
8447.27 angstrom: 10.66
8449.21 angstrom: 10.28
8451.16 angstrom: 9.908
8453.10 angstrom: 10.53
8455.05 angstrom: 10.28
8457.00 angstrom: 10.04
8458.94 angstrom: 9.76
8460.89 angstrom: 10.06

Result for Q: 0.03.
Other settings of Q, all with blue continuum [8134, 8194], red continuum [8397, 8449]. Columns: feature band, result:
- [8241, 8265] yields -0.056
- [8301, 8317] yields -0.018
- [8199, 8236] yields 0.035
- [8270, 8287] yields -0.021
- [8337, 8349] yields -0.018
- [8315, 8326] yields 0.051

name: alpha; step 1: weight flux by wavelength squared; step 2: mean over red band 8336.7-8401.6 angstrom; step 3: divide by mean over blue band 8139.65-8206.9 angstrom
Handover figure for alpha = 1.07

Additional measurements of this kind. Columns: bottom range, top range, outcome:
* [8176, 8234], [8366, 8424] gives 1.07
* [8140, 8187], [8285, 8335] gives 1.09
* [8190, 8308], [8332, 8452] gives 1.04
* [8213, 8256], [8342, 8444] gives 1.08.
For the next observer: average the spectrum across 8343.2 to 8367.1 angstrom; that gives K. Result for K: 10.8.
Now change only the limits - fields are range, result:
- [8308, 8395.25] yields 10.5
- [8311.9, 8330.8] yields 10.2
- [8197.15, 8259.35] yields 10.3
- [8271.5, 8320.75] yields 10.6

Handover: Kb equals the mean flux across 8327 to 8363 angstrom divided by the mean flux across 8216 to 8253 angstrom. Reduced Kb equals 1.03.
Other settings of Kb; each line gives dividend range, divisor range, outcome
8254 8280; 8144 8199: 1.06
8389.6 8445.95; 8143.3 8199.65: 1.05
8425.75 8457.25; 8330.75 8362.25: 1.01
